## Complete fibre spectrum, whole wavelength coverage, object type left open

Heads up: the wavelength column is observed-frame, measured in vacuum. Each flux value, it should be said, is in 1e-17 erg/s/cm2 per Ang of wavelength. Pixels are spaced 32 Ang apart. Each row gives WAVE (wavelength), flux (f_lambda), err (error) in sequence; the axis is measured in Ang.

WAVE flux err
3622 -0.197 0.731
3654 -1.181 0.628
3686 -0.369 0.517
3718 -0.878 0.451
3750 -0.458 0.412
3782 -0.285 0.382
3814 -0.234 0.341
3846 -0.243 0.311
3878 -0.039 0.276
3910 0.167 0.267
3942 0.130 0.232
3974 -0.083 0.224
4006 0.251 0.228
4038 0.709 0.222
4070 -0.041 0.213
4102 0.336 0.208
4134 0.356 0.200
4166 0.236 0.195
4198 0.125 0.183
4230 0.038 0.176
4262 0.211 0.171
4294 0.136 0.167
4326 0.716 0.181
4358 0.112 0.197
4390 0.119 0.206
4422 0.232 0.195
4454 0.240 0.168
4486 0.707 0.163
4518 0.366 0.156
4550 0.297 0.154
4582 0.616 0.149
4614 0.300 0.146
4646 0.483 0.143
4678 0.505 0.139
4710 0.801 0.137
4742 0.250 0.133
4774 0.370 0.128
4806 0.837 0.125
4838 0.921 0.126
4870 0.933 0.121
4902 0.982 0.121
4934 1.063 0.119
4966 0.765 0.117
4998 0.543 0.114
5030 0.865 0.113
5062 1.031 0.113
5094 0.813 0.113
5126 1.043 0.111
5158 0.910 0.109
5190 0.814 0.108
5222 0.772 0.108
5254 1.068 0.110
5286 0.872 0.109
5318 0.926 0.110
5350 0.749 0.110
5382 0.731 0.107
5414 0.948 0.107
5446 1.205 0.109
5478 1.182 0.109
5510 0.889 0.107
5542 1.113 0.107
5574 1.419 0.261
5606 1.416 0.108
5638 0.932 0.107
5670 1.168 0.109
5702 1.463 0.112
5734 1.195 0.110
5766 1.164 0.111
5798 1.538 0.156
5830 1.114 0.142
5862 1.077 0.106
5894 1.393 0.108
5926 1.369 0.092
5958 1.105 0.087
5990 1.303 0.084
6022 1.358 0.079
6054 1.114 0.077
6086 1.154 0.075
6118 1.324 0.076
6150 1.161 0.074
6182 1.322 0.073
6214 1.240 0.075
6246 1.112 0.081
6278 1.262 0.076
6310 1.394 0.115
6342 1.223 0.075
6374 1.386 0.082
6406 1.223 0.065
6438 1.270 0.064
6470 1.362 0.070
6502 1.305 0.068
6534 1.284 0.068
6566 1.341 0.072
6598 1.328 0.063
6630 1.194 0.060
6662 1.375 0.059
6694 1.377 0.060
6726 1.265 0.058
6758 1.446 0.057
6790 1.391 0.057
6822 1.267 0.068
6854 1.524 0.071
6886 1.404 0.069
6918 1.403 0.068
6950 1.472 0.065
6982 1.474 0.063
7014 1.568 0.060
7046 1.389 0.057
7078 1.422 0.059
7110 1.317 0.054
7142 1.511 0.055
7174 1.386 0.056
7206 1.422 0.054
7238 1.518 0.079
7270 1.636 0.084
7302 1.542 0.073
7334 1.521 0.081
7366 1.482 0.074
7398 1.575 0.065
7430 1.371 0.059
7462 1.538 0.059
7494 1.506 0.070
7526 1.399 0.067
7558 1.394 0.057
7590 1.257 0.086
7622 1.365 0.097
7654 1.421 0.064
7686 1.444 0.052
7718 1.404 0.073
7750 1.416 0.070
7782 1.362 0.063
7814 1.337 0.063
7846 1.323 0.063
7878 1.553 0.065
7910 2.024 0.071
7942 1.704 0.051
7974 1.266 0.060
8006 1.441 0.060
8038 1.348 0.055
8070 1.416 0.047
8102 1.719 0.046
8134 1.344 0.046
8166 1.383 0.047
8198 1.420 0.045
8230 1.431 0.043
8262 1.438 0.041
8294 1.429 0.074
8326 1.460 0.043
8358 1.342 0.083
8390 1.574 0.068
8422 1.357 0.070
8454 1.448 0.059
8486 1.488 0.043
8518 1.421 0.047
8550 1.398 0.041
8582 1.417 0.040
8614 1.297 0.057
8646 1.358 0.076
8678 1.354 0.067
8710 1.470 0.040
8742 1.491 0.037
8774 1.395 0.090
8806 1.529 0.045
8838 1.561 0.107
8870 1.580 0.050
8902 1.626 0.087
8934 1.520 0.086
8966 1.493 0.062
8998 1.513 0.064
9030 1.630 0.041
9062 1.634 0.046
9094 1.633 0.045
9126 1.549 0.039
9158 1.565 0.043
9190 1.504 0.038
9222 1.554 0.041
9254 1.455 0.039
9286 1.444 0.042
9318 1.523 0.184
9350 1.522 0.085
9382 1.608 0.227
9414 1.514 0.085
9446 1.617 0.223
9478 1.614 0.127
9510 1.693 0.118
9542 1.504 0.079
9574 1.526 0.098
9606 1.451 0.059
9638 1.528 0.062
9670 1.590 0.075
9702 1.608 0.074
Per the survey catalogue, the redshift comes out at 0.205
